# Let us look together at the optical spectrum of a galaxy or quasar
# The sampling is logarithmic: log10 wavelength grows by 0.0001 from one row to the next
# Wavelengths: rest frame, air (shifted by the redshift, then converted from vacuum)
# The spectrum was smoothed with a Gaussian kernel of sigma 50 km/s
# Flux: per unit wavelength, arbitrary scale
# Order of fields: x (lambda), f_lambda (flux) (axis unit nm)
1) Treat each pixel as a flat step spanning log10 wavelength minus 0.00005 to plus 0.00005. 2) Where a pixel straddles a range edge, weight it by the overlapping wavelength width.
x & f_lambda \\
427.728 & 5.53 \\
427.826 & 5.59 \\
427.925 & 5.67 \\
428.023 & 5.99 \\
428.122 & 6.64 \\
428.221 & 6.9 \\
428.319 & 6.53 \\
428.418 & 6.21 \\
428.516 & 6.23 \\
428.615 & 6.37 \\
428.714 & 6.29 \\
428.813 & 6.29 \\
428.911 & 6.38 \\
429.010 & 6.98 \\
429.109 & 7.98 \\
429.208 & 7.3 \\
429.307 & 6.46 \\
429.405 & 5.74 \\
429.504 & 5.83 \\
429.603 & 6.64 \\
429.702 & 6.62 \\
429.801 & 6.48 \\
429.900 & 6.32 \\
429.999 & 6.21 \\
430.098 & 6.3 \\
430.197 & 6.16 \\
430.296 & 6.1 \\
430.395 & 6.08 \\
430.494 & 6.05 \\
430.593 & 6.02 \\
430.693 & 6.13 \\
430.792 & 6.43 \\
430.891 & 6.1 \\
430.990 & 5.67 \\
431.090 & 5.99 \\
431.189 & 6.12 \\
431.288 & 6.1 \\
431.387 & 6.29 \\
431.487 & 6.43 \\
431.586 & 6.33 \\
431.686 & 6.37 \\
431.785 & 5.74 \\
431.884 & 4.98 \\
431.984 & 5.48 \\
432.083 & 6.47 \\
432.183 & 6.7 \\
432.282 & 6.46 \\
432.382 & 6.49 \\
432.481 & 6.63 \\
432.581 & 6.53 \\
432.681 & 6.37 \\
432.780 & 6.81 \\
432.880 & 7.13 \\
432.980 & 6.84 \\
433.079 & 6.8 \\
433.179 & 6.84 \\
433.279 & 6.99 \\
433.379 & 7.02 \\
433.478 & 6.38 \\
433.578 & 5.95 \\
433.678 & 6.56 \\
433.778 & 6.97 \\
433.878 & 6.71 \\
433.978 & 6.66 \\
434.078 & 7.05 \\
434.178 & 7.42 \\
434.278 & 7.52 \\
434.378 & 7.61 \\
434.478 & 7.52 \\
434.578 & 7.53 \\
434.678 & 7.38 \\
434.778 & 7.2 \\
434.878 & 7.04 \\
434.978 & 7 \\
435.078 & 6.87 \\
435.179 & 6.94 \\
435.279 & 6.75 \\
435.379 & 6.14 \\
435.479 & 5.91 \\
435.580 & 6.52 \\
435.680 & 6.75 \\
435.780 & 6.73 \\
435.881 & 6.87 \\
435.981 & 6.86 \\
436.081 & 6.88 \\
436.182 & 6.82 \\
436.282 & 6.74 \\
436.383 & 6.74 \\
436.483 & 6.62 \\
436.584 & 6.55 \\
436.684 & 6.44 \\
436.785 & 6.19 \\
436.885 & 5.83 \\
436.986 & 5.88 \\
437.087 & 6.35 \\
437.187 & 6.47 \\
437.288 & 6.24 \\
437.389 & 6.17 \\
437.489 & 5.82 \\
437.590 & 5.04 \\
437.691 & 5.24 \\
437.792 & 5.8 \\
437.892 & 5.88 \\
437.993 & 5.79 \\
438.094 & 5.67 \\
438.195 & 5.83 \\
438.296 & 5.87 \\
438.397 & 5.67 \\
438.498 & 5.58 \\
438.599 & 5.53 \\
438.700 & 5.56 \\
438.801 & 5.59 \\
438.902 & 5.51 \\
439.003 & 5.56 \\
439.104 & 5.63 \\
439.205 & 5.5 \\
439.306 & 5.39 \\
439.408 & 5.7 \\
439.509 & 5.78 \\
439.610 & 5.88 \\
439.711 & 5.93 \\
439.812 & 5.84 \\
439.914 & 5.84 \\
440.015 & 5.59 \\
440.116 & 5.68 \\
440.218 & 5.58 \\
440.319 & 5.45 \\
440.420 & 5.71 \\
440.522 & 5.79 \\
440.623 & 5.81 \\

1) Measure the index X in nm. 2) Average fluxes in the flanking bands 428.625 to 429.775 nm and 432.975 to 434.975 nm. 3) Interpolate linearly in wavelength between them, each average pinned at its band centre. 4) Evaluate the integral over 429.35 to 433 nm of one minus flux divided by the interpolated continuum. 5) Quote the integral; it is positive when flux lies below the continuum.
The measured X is 0.278 nm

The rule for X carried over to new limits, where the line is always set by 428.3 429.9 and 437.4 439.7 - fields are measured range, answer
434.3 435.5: -0.21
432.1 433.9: -0.15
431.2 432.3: 0.03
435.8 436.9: -0.15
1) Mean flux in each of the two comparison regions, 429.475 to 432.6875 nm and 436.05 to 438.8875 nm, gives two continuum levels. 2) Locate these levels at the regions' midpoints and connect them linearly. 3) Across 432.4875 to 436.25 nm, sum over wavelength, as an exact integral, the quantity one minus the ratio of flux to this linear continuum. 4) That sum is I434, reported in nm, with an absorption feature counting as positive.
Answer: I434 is -0.46 nm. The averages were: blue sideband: 6.2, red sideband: 6.01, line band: 6.86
